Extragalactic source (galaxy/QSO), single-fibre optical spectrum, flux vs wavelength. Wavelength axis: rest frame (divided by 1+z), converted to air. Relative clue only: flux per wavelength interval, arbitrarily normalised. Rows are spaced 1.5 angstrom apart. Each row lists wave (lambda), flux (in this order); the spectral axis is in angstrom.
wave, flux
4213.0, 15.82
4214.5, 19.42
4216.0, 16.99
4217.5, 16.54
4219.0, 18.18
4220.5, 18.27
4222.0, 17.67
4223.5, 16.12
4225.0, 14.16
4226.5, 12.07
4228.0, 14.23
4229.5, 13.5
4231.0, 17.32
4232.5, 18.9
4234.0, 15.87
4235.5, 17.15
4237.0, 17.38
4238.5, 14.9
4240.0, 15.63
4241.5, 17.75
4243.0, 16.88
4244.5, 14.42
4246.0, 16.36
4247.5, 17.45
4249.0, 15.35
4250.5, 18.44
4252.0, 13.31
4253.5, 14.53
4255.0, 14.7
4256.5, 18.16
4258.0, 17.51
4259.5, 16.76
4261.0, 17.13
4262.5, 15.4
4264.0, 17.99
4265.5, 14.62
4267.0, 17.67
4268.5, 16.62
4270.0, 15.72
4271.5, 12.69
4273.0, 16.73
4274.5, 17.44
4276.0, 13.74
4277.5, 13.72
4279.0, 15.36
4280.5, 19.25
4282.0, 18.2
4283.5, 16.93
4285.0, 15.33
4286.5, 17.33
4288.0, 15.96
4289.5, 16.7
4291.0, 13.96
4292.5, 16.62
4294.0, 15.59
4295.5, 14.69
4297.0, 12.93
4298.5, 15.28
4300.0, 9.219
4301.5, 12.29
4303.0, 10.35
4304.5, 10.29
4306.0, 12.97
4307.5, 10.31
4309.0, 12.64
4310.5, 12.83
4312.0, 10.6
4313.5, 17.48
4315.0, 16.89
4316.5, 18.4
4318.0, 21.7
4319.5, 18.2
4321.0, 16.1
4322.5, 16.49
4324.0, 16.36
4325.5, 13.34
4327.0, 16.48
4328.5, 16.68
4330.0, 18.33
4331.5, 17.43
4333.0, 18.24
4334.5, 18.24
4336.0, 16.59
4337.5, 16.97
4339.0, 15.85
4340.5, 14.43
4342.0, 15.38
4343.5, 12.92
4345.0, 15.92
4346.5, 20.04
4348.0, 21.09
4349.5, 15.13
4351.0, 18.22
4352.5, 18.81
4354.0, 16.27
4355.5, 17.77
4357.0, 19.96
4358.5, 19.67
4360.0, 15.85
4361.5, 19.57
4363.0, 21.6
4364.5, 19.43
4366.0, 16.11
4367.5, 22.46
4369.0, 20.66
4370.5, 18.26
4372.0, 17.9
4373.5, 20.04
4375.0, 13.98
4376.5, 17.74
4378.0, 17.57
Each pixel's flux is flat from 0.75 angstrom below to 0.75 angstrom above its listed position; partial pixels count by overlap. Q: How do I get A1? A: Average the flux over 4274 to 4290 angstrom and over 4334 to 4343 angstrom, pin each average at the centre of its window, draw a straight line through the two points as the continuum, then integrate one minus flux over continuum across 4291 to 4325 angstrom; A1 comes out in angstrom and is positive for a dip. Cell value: 3.72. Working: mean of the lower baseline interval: 16.3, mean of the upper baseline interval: 16.1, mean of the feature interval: 14.4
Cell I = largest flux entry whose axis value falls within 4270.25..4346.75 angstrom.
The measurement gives 21.7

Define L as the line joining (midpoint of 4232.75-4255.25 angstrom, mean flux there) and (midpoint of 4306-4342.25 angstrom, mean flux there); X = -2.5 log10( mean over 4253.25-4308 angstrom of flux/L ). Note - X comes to 0.062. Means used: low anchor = 16.1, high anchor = 16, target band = 15.2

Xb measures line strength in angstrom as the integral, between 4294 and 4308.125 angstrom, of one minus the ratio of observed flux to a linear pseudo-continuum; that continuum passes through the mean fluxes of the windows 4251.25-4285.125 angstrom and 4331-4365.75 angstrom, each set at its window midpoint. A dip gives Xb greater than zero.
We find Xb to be 3.8 angstrom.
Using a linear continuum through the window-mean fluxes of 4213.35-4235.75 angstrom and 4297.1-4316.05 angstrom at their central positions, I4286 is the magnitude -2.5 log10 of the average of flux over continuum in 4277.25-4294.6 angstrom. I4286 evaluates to -0.196 mag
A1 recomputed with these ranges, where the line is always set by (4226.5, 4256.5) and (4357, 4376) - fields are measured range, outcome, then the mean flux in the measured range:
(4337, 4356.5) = 1.60 angstrom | 16.9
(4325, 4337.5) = 0.71 angstrom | 17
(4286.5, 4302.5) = 2.57 angstrom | 14.4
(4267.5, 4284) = 0.69 angstrom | 16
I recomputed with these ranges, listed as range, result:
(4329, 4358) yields 21.09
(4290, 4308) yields 16.62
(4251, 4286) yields 19.25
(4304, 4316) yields 17.48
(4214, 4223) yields 19.42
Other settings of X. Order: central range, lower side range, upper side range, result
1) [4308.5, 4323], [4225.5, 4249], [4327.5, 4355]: 0.04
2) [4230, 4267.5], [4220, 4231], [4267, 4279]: -0.08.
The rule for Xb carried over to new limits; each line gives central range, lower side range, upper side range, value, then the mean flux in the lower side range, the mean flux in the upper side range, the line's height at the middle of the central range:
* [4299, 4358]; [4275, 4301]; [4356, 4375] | 5.1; 15.3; 19.1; 17.3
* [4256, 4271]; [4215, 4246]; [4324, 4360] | -0.2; 16.2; 17.1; 16.5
